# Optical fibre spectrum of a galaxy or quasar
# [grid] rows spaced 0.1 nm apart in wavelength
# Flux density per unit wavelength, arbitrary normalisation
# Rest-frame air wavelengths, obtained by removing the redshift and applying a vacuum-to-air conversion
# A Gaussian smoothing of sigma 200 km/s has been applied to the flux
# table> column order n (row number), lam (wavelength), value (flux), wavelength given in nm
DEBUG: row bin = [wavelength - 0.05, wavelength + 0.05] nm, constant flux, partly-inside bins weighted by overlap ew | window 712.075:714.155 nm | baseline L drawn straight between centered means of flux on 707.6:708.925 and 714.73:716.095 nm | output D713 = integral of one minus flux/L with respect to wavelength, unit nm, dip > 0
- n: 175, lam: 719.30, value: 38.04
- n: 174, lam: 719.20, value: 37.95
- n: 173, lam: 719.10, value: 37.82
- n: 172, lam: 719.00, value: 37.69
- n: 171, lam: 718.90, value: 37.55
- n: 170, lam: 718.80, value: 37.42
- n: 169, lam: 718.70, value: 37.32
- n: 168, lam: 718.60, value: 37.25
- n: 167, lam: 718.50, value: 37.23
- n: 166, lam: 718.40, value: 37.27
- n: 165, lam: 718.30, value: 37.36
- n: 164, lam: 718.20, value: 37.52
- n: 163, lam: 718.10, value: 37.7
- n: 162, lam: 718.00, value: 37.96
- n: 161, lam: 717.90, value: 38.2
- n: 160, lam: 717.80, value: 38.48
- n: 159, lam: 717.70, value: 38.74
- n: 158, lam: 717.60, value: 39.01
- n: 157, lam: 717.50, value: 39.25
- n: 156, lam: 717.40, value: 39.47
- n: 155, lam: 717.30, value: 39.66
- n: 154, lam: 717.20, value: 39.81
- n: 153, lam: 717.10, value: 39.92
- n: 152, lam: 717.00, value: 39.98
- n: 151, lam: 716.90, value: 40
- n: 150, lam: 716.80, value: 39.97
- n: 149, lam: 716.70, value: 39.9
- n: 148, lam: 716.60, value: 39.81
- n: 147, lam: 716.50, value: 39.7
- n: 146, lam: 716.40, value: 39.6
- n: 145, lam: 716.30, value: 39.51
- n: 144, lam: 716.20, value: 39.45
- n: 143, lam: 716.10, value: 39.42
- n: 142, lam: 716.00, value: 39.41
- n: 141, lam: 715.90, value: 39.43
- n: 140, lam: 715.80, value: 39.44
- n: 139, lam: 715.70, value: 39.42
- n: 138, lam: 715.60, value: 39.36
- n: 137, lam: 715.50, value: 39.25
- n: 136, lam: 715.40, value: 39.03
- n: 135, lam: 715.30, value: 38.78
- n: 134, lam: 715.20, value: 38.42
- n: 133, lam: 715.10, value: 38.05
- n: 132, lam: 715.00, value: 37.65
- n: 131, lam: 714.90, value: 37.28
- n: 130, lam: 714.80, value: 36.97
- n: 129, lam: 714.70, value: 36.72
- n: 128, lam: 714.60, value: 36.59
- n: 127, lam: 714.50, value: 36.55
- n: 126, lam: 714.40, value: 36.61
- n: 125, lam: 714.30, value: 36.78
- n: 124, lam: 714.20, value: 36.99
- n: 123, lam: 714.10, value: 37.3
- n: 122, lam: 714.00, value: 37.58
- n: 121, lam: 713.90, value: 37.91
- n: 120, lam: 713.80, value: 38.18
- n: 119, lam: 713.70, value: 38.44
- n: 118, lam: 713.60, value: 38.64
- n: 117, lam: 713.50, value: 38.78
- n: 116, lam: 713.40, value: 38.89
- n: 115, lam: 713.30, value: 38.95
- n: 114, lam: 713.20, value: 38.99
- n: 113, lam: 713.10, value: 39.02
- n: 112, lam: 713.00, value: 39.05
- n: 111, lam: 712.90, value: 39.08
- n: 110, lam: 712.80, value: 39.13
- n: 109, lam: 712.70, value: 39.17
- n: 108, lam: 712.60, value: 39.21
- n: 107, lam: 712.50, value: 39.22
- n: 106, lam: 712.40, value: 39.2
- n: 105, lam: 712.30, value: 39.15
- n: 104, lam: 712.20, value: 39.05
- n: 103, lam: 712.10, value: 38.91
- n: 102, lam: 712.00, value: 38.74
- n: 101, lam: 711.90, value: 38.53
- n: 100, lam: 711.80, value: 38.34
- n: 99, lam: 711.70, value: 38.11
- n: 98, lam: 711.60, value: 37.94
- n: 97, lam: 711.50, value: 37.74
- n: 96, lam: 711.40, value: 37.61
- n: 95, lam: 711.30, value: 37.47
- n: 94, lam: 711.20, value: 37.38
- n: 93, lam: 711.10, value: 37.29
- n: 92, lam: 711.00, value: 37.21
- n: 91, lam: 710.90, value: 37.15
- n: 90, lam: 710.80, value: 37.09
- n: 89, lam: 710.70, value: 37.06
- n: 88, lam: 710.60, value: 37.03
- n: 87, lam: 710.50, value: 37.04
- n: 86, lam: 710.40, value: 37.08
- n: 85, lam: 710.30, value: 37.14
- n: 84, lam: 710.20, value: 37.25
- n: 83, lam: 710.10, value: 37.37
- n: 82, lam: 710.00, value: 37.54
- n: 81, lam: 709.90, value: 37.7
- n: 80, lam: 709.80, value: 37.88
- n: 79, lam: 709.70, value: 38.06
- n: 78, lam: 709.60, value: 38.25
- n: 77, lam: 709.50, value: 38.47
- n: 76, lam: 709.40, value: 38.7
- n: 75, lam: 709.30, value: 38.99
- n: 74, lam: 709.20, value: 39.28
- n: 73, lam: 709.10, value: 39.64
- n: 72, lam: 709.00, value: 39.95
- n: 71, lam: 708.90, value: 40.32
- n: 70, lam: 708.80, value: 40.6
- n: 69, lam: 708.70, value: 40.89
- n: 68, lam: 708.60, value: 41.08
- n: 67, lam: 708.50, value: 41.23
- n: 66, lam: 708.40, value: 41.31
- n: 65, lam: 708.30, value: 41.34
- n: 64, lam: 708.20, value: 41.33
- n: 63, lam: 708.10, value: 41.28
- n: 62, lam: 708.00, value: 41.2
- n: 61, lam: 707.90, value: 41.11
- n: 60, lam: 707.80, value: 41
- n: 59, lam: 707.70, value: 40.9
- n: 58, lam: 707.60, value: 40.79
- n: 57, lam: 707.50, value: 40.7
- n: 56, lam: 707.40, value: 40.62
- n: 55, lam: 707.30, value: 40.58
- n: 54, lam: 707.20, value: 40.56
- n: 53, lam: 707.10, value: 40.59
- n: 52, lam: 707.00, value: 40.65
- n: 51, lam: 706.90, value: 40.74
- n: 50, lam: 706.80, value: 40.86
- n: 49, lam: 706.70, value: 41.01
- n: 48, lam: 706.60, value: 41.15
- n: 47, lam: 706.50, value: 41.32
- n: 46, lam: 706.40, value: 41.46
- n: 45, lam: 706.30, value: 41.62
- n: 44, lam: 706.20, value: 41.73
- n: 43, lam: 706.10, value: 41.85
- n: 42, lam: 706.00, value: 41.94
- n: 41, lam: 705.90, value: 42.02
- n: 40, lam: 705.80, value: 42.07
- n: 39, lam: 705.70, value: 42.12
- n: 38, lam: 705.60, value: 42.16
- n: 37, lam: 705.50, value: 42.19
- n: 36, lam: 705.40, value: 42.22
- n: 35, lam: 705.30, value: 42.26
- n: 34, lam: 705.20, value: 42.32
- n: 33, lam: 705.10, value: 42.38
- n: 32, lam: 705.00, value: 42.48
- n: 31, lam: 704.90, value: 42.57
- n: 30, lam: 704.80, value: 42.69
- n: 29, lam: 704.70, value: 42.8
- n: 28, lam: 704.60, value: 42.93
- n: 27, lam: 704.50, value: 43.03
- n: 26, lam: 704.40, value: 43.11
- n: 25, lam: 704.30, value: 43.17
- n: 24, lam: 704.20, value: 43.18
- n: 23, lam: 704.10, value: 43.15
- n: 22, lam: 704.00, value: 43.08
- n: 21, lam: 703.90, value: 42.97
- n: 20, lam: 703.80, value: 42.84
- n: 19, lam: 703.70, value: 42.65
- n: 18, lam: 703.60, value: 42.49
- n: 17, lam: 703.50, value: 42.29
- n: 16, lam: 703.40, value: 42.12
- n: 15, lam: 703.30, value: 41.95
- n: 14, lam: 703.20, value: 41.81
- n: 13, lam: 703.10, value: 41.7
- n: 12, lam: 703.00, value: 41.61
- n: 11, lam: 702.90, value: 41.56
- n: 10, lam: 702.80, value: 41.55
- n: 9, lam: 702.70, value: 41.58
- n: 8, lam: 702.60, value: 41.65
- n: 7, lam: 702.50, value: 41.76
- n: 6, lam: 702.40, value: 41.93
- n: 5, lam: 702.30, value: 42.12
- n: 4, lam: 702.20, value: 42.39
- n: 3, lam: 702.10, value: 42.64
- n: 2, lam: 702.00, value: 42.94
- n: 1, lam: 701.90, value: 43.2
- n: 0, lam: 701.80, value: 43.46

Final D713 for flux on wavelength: 0.04 nm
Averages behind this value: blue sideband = 41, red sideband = 38.7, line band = 38.7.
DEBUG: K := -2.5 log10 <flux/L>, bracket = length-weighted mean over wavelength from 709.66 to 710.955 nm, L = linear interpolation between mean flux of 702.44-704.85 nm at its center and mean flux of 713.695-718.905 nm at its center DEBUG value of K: 0.08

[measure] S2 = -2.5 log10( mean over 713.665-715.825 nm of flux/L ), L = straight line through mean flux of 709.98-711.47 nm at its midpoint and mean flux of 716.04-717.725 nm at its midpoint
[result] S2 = 0.03 mag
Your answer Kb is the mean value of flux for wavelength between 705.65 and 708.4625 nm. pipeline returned 41.2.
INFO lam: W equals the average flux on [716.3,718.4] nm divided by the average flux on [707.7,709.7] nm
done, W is 1.0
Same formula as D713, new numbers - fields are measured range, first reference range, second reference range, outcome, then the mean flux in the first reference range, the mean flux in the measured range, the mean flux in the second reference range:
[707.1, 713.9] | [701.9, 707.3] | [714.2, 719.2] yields 0.22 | 42.1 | 39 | 38.5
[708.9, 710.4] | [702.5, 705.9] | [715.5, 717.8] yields 0.10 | 42.4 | 38.3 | 39.5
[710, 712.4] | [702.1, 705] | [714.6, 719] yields 0.15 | 42.4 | 37.8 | 38.7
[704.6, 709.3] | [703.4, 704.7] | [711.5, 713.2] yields 0.02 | 42.9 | 41.3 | 38.8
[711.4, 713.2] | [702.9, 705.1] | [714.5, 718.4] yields 0.06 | 42.6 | 38.8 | 38.8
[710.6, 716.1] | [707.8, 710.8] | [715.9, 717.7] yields 0.16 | 39.2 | 38.2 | 39.6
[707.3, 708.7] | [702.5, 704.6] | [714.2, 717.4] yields 0.00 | 42.4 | 41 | 38.8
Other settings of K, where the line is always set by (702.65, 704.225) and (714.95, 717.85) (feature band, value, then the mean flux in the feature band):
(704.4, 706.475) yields -0.01 mag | 42.3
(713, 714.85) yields 0.06 mag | 37.8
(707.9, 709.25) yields 0.01 mag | 40.7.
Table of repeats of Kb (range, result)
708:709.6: 40.3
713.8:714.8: 37.1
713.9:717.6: 38.7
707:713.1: 39.1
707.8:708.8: 41.2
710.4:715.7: 38.1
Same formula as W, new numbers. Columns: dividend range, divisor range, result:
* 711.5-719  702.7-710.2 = 0.94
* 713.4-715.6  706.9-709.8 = 0.94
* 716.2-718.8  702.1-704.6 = 0.92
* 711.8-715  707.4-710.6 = 0.97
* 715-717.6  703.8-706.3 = 0.93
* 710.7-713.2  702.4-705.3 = 0.90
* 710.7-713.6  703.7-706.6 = 0.91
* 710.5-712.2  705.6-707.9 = 0.92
